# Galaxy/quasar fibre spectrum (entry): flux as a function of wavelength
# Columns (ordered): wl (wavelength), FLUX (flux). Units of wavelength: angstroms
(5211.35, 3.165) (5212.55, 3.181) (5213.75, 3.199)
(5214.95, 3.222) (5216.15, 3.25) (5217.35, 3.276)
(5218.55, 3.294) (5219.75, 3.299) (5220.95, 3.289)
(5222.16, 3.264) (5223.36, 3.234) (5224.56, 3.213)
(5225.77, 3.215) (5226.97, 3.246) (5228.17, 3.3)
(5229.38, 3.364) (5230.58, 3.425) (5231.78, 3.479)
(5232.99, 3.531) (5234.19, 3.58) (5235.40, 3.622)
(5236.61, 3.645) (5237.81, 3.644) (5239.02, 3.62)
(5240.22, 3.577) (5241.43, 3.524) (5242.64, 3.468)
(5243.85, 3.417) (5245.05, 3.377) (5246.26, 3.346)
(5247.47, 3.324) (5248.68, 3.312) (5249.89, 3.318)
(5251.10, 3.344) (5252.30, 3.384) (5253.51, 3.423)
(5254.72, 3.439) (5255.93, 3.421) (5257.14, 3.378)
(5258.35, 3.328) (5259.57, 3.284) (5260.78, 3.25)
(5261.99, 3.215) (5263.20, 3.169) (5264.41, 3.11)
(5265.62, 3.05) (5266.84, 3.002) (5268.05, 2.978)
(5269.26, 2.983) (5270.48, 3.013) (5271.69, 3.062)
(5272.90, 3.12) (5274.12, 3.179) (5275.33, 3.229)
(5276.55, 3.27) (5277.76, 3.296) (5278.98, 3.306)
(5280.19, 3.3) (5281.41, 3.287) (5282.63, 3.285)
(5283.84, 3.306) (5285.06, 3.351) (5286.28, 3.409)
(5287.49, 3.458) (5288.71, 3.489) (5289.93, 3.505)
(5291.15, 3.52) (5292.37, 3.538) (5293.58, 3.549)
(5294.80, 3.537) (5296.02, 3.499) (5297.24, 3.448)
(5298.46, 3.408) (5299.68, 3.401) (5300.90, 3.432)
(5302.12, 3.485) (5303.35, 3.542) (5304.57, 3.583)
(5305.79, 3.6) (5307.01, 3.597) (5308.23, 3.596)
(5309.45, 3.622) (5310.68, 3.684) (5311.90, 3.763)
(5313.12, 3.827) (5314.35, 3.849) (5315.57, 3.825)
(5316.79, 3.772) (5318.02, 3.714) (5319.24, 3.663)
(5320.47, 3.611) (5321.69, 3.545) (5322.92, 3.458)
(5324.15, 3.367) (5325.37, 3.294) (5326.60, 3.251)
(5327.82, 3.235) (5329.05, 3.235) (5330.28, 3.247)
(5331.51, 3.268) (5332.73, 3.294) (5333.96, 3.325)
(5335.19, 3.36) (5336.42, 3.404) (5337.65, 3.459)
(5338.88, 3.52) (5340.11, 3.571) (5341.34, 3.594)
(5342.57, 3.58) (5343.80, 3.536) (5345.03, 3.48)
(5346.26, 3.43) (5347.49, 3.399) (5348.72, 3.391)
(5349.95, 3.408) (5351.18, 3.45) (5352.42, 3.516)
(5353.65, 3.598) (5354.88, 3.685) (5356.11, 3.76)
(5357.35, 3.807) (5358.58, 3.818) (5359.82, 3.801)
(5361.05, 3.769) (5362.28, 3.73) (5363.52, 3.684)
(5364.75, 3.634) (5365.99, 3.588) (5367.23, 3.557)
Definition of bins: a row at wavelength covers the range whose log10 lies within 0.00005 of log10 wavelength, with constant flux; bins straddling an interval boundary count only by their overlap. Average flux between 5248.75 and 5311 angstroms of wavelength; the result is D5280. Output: 3.35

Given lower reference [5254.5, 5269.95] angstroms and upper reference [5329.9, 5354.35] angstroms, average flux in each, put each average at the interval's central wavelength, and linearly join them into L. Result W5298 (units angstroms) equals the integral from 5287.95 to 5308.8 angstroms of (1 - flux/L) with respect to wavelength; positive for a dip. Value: -1.30 angstroms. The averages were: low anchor 3.19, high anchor 3.44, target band 3.51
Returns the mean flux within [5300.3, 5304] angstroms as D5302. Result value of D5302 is 3.48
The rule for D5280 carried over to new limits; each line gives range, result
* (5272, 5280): 3.23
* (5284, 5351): 3.5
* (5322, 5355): 3.42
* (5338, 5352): 3.49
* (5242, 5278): 3.25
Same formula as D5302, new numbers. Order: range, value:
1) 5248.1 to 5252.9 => 3.34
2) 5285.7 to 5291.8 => 3.48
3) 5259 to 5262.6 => 3.25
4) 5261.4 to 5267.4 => 3.11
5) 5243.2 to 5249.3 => 3.35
